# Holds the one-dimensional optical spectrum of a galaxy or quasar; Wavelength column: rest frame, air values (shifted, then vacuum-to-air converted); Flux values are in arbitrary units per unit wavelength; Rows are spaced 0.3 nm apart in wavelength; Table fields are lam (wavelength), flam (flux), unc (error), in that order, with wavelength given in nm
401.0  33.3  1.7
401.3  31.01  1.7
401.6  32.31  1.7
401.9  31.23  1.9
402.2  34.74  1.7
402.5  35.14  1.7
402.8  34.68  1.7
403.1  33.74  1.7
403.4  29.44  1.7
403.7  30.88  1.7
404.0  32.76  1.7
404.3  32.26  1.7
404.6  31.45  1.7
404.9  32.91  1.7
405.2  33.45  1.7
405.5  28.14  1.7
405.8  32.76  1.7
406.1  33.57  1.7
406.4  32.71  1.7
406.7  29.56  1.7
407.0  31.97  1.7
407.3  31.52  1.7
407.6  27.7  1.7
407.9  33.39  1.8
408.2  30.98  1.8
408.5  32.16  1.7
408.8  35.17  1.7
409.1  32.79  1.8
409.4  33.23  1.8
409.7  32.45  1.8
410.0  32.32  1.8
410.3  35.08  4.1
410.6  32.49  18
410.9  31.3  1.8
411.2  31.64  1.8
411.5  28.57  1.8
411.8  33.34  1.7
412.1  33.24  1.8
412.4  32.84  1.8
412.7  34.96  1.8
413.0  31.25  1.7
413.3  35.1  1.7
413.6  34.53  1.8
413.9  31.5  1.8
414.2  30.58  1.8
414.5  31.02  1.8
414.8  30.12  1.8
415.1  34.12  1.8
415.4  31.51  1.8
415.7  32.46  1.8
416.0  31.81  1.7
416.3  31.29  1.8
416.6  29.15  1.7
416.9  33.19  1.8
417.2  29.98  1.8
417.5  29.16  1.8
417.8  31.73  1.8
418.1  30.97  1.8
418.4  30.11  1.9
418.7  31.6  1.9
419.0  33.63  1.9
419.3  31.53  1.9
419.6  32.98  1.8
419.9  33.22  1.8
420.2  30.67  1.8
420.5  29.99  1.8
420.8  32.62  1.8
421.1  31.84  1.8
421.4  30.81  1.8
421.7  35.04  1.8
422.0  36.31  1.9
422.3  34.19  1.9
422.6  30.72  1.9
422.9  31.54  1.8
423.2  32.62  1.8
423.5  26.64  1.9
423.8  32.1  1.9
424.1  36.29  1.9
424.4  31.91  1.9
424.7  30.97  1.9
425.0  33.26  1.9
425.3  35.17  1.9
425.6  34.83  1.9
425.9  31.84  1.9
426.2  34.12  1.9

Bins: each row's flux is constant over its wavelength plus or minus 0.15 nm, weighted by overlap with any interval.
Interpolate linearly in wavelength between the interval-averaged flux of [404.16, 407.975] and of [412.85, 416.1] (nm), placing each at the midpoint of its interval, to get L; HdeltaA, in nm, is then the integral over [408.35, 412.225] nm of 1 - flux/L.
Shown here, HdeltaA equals -0.085 nm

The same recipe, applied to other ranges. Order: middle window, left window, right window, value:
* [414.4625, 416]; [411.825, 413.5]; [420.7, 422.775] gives 0.068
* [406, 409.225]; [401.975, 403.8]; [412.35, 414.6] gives 0.099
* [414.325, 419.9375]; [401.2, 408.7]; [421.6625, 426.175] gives 0.183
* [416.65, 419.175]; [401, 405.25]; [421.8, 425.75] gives 0.120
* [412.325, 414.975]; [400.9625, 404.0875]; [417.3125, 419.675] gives -0.056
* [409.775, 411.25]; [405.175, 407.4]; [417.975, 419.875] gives -0.042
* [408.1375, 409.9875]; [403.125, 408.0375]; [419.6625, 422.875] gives -0.062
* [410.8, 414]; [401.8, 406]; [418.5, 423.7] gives -0.034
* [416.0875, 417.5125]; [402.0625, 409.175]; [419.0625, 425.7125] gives 0.074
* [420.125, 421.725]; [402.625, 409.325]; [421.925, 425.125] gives 0.032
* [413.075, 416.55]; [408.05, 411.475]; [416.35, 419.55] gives -0.042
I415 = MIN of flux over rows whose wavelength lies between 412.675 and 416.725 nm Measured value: 29.15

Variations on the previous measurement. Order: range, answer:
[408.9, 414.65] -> 28.57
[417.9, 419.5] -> 30.11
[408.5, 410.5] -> 32.16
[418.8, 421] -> 29.99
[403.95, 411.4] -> 27.7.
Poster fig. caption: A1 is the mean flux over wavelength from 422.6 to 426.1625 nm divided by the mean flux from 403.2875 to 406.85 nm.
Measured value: 1.0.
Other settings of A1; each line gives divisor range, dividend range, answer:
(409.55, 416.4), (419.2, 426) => 1.00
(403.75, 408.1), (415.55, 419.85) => 0.99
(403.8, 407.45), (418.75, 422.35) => 1.02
